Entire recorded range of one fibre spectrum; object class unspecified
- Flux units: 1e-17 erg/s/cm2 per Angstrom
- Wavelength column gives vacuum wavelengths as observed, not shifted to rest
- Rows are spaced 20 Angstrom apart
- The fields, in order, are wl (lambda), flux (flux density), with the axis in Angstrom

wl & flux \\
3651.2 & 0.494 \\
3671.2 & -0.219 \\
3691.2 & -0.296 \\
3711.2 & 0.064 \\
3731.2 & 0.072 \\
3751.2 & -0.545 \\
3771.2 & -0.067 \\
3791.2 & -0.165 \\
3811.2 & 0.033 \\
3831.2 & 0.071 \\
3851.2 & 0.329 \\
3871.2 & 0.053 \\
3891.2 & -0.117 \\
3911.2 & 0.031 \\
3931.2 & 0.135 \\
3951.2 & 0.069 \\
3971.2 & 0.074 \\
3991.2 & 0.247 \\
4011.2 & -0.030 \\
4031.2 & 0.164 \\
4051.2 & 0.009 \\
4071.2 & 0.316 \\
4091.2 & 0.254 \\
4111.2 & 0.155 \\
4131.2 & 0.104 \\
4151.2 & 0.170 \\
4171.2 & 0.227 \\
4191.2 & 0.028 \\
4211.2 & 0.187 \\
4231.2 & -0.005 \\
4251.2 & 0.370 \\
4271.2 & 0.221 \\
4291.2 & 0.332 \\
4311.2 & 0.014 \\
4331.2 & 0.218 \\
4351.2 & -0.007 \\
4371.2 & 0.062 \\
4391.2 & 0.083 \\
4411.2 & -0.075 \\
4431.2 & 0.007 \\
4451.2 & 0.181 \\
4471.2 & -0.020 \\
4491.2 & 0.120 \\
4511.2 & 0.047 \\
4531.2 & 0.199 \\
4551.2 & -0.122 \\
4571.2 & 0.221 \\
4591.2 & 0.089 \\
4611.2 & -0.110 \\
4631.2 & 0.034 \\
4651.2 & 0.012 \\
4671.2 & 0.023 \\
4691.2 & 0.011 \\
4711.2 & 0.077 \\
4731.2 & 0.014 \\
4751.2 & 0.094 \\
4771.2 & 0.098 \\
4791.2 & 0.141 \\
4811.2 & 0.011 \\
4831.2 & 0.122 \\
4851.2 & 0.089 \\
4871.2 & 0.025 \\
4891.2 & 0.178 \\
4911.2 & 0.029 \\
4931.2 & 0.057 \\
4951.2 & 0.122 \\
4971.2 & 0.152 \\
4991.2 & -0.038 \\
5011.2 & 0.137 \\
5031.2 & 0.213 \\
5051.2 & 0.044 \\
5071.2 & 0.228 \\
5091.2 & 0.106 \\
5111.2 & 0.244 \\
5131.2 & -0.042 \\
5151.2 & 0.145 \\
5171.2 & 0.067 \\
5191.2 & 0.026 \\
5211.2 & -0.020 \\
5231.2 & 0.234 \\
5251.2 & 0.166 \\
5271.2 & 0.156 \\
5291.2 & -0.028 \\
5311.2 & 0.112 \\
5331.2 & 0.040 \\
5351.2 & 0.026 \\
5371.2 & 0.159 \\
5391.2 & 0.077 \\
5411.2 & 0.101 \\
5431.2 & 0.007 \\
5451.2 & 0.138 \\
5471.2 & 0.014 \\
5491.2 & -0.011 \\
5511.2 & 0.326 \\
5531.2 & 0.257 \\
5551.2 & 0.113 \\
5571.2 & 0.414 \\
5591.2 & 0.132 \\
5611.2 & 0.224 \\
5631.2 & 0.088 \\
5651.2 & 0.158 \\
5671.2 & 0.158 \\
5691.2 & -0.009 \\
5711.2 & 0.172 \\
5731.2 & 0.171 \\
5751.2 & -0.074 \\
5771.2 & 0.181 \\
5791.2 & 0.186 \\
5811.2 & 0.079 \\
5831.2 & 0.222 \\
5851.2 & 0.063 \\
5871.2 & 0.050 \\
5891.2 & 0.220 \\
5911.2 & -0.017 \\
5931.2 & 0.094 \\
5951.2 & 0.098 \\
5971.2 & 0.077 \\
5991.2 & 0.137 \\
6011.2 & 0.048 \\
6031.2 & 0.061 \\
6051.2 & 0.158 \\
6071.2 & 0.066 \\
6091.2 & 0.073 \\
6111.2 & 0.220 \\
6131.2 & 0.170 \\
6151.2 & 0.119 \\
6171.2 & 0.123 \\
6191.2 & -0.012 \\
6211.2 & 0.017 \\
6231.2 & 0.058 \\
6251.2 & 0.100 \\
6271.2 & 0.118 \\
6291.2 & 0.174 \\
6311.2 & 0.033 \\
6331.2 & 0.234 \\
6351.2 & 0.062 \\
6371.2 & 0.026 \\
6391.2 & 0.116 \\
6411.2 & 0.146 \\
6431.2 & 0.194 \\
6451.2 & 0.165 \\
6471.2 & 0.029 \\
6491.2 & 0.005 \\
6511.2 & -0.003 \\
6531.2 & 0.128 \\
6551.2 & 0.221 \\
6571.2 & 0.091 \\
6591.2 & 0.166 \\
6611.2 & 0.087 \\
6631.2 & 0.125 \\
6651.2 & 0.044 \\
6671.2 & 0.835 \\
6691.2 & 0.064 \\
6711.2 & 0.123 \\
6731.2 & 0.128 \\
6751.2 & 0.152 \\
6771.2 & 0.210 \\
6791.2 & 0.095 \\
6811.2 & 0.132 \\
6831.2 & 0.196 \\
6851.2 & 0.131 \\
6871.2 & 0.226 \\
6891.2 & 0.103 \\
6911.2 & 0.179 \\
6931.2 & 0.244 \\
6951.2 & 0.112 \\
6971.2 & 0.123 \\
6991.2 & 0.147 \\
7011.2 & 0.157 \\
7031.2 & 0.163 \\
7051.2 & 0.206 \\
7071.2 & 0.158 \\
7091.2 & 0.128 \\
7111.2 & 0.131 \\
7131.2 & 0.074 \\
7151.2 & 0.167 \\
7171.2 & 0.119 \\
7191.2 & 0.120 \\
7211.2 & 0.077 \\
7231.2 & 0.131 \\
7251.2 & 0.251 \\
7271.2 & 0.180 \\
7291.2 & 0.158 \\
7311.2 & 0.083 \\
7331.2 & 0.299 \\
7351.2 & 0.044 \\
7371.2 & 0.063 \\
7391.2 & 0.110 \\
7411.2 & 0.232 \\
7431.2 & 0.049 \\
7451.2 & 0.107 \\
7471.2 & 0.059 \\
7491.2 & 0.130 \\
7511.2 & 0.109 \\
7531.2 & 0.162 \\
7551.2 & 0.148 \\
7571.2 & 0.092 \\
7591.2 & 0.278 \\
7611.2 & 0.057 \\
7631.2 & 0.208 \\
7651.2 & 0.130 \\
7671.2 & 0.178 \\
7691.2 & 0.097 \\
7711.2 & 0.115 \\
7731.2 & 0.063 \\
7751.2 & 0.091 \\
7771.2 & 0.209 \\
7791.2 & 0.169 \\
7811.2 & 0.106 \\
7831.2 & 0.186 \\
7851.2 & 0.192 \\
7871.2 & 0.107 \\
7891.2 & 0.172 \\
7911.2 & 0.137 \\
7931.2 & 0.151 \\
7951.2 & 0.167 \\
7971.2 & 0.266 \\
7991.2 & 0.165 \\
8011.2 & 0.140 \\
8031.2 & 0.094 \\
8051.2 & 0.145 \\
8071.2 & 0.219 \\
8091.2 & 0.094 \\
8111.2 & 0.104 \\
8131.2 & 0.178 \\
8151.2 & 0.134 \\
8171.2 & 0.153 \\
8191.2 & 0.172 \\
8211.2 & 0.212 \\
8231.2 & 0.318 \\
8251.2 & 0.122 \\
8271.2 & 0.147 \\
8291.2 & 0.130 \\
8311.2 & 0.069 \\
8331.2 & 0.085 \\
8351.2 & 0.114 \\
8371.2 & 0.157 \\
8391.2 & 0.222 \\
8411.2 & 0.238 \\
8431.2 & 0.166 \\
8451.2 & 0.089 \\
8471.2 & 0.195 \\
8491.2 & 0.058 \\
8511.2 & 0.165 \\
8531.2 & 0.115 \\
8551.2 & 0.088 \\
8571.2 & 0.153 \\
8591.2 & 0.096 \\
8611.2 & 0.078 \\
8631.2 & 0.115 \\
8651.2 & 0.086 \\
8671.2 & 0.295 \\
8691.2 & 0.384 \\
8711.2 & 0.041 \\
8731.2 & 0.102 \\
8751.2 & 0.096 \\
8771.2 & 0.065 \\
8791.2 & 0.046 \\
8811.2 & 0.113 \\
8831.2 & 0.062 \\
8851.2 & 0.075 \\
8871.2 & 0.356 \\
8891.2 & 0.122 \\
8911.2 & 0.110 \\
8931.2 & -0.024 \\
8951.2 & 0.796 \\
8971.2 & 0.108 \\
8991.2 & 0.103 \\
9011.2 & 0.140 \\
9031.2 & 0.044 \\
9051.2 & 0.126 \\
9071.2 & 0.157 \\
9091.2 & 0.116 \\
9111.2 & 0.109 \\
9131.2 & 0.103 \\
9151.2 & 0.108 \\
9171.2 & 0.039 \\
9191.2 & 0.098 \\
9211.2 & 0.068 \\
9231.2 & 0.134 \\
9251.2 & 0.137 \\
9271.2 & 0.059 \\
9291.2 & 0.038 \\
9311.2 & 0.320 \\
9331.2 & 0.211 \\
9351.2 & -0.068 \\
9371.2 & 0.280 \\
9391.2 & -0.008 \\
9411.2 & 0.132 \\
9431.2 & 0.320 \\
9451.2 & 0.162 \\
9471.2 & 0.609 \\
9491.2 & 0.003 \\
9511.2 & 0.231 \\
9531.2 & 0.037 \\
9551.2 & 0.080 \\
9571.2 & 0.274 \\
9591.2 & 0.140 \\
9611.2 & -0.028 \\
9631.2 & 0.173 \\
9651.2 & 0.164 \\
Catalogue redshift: 0.79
